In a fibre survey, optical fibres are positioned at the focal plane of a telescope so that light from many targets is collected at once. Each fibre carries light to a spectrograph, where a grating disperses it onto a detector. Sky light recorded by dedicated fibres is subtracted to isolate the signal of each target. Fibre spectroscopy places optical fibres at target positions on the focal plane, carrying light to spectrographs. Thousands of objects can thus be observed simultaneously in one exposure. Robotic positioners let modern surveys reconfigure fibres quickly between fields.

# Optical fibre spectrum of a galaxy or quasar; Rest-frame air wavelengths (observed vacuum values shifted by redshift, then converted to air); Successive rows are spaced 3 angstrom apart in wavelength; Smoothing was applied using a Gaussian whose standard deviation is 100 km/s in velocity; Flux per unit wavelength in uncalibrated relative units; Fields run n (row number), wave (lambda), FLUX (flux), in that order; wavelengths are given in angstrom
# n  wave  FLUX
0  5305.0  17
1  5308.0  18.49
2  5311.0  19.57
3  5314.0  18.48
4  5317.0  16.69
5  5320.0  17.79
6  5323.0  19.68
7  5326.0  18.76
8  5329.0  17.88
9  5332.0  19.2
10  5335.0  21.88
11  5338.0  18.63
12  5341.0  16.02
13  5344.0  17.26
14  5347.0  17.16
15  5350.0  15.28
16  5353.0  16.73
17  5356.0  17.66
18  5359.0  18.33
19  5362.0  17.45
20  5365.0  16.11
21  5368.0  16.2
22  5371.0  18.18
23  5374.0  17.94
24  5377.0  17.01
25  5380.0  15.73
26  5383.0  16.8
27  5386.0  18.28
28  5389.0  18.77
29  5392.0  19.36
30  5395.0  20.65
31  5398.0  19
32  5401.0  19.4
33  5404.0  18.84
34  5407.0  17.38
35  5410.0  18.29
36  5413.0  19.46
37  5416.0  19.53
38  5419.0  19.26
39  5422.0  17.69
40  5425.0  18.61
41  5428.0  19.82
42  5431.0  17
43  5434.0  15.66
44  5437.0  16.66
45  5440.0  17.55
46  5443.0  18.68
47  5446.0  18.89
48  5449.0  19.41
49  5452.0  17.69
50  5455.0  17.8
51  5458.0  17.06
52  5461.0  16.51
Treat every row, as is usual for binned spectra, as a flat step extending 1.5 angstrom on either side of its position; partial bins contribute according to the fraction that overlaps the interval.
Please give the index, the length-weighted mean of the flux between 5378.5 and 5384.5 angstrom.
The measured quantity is 16.3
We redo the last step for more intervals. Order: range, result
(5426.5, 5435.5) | 17.5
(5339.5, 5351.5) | 16.4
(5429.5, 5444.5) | 17.1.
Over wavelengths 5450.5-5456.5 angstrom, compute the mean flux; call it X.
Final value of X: 17.7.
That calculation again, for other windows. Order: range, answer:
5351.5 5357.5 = 17.2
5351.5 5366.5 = 17.3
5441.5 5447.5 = 18.8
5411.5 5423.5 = 19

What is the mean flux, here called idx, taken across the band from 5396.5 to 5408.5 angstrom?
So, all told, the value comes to 18.7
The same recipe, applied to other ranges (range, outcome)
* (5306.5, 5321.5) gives 18.2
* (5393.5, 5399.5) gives 19.8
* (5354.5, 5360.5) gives 18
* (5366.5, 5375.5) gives 17.4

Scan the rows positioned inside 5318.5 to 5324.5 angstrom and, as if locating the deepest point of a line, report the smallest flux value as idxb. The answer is 17.79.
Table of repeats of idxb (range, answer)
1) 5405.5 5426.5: 17.38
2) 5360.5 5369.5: 16.11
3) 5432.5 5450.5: 15.66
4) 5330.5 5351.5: 15.28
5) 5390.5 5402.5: 19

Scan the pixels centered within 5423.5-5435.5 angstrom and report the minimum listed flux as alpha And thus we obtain 15.66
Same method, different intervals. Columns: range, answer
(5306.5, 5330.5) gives 16.69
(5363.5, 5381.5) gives 15.73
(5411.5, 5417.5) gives 19.46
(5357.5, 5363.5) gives 17.45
